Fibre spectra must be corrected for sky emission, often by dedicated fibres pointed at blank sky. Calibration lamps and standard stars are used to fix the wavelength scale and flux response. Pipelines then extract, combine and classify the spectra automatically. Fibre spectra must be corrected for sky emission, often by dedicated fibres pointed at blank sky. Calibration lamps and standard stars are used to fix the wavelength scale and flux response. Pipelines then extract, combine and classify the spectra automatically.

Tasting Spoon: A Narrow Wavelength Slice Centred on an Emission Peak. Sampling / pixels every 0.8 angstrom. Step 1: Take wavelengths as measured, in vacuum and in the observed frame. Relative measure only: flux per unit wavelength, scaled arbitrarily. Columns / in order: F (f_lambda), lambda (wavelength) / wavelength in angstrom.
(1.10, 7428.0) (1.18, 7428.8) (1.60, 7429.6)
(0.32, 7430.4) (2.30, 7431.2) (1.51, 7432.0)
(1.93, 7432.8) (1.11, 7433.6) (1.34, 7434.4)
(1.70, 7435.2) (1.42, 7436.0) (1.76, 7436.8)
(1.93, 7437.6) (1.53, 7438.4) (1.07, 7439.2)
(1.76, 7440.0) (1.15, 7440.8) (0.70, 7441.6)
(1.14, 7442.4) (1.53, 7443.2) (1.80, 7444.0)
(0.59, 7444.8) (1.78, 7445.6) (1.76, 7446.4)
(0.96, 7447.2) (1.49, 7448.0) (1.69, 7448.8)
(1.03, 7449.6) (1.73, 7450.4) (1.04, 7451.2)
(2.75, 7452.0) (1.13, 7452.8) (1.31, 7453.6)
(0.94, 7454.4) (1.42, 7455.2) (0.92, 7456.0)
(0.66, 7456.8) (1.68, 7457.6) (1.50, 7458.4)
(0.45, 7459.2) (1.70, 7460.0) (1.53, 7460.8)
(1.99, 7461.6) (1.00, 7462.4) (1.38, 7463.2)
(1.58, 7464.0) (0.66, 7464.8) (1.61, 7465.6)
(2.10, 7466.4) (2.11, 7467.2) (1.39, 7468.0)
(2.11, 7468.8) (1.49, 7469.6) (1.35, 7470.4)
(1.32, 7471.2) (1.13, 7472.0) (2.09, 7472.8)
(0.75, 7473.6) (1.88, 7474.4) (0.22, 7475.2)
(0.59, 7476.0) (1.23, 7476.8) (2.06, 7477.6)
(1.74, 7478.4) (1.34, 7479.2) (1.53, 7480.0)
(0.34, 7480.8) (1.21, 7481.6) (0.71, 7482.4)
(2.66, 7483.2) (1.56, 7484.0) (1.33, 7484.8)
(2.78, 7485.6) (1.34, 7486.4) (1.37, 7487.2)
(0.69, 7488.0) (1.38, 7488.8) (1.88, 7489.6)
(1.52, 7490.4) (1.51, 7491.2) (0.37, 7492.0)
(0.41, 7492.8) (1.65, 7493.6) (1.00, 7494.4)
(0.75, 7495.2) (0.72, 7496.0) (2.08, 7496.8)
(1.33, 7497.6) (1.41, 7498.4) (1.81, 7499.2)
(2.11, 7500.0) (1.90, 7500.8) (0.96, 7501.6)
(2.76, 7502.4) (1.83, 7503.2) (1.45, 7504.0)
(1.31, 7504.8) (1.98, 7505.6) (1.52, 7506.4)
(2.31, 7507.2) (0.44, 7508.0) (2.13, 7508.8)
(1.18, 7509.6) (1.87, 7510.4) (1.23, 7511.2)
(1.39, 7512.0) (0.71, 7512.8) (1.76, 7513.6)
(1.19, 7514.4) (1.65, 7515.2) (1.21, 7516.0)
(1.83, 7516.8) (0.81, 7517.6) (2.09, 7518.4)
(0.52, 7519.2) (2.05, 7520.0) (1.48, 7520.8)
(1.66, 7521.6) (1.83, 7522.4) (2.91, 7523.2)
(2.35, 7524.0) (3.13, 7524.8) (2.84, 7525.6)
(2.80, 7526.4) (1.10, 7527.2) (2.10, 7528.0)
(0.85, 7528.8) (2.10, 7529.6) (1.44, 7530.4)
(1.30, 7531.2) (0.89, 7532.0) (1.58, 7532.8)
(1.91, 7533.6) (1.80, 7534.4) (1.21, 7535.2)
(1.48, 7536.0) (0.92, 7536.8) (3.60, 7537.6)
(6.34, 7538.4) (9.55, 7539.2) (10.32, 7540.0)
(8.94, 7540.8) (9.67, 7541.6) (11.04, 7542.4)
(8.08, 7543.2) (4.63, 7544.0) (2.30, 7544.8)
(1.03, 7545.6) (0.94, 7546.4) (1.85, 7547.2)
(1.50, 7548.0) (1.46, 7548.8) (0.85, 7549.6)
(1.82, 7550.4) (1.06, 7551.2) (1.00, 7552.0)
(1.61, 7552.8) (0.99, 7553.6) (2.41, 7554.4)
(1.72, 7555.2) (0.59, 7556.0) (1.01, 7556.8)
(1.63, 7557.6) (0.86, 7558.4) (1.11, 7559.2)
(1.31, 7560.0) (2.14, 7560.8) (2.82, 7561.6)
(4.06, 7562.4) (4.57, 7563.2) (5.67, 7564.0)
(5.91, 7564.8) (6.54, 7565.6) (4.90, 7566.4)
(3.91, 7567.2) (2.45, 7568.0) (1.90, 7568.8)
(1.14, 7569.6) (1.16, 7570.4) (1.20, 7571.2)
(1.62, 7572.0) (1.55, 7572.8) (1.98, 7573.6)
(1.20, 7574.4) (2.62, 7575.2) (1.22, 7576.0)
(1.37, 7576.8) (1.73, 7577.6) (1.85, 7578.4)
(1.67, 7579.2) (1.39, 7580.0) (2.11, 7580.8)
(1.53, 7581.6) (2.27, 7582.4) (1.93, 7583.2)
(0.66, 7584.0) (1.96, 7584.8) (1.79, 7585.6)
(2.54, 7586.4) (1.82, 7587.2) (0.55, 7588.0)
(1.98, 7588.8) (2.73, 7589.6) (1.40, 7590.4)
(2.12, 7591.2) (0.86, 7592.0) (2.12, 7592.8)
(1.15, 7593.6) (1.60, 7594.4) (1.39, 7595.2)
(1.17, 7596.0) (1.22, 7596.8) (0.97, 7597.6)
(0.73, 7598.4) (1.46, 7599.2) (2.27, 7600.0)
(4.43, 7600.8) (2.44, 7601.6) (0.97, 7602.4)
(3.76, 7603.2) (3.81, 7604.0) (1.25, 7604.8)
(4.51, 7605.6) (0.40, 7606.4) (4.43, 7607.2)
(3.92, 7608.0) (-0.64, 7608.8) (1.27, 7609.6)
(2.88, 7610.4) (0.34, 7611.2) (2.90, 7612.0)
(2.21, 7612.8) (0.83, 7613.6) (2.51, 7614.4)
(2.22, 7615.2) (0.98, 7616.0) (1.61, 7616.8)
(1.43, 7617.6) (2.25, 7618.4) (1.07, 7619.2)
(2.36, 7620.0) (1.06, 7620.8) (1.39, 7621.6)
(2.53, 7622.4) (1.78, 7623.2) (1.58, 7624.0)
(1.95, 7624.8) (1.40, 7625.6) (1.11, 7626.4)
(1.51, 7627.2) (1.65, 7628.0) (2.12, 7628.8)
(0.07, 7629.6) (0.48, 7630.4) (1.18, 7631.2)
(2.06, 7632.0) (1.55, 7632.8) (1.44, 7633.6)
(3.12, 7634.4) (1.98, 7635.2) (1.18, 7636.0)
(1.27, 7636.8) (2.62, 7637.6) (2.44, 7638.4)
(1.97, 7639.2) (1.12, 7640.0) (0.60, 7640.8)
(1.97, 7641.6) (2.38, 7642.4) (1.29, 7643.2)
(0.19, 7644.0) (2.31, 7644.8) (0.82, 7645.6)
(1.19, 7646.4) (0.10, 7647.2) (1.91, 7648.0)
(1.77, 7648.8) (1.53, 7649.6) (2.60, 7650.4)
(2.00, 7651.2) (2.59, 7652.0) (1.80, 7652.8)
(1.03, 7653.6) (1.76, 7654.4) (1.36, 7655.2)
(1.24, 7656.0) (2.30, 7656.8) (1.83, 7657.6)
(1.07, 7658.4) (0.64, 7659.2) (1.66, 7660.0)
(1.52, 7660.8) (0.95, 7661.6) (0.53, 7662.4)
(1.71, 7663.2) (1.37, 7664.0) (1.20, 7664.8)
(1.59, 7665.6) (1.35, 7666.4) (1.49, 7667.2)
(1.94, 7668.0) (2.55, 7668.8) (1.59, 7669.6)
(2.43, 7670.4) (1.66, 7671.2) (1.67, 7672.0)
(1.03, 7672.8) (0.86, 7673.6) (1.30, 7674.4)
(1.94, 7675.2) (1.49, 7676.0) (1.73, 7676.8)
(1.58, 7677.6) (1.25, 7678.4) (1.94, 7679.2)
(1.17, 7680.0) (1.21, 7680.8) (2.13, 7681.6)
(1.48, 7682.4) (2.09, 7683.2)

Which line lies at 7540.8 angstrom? H-alpha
